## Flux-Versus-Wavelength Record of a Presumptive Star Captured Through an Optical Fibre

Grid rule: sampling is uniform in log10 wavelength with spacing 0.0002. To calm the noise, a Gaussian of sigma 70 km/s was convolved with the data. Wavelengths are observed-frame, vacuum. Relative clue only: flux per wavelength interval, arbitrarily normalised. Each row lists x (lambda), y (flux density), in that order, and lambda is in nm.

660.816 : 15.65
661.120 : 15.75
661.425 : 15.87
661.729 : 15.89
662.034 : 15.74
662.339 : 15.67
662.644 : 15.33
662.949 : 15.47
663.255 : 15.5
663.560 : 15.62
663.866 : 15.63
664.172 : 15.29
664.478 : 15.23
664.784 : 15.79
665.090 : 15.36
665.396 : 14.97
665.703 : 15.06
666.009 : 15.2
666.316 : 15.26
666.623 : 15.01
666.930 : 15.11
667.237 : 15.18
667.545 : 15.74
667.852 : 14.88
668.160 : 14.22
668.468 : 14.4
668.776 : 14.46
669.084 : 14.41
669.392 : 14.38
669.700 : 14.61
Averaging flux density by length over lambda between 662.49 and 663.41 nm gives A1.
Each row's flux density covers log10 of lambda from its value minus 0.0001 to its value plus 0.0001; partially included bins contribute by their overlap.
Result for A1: 15.4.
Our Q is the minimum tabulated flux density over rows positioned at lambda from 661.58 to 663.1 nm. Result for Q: 15.33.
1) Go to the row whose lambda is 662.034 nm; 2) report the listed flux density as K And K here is 15.74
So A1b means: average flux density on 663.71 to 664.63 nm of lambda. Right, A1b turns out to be 15.4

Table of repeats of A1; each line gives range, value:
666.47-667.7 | 15.3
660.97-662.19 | 15.8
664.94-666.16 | 15.2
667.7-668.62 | 14.5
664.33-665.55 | 15.3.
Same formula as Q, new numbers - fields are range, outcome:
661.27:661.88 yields 15.87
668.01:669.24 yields 14.22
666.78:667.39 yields 15.11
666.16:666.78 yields 15.01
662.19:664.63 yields 15.23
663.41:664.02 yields 15.62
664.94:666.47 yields 14.97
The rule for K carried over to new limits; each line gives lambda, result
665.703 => 15.06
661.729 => 15.89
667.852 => 14.88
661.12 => 15.75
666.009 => 15.2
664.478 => 15.23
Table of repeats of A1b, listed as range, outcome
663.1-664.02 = 15.6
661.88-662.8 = 15.6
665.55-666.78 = 15.1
